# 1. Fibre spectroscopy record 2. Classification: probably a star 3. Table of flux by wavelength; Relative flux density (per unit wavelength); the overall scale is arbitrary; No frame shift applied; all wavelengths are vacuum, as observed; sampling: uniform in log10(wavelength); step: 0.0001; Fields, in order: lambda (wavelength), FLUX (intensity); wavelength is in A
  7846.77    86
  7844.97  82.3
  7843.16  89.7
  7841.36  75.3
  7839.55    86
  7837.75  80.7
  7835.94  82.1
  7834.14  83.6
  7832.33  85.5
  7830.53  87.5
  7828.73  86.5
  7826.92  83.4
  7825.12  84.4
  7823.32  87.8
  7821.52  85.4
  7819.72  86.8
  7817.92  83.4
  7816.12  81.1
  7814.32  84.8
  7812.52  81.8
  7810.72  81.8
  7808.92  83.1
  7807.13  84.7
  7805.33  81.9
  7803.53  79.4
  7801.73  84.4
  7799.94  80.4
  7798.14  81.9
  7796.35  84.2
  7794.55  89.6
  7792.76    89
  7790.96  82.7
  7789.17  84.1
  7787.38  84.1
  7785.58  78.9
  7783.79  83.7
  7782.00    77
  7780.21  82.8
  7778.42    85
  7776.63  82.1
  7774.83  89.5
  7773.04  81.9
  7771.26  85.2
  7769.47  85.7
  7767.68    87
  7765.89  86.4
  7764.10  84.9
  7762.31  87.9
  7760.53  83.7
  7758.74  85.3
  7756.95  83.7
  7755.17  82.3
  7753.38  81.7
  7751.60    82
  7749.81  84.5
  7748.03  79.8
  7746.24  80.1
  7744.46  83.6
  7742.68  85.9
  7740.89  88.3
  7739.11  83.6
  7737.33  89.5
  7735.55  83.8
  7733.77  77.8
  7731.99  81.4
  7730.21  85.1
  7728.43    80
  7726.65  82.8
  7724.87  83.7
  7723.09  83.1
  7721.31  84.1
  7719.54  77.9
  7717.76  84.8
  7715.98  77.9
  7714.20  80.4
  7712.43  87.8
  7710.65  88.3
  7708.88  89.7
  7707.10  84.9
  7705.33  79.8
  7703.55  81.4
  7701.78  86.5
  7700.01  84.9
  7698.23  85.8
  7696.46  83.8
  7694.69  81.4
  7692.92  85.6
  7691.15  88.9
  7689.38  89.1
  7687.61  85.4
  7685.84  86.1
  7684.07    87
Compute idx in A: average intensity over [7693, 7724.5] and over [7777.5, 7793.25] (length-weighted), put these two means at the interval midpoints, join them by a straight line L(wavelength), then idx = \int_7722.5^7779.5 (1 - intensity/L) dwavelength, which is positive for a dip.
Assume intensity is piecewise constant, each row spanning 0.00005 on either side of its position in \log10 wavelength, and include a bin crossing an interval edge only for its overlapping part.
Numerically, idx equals -0.5 A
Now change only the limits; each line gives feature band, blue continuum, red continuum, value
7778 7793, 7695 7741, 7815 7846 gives 0.2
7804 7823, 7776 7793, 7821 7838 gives 0.1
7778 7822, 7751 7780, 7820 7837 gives 0.9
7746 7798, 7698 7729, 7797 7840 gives -0.2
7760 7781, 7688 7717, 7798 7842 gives -0.3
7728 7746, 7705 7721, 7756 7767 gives 0.1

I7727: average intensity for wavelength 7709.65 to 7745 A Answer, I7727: 83.5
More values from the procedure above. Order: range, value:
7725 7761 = 83.2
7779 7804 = 83.1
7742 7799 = 83.9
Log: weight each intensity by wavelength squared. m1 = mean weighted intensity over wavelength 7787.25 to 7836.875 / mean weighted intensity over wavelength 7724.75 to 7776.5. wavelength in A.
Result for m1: 1.02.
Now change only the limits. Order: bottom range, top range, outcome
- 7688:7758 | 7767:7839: 1.02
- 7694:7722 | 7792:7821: 1.02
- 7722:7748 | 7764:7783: 1.02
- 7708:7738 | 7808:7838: 1.04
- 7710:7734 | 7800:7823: 1.03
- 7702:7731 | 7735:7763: 1.02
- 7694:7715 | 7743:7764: 1.00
